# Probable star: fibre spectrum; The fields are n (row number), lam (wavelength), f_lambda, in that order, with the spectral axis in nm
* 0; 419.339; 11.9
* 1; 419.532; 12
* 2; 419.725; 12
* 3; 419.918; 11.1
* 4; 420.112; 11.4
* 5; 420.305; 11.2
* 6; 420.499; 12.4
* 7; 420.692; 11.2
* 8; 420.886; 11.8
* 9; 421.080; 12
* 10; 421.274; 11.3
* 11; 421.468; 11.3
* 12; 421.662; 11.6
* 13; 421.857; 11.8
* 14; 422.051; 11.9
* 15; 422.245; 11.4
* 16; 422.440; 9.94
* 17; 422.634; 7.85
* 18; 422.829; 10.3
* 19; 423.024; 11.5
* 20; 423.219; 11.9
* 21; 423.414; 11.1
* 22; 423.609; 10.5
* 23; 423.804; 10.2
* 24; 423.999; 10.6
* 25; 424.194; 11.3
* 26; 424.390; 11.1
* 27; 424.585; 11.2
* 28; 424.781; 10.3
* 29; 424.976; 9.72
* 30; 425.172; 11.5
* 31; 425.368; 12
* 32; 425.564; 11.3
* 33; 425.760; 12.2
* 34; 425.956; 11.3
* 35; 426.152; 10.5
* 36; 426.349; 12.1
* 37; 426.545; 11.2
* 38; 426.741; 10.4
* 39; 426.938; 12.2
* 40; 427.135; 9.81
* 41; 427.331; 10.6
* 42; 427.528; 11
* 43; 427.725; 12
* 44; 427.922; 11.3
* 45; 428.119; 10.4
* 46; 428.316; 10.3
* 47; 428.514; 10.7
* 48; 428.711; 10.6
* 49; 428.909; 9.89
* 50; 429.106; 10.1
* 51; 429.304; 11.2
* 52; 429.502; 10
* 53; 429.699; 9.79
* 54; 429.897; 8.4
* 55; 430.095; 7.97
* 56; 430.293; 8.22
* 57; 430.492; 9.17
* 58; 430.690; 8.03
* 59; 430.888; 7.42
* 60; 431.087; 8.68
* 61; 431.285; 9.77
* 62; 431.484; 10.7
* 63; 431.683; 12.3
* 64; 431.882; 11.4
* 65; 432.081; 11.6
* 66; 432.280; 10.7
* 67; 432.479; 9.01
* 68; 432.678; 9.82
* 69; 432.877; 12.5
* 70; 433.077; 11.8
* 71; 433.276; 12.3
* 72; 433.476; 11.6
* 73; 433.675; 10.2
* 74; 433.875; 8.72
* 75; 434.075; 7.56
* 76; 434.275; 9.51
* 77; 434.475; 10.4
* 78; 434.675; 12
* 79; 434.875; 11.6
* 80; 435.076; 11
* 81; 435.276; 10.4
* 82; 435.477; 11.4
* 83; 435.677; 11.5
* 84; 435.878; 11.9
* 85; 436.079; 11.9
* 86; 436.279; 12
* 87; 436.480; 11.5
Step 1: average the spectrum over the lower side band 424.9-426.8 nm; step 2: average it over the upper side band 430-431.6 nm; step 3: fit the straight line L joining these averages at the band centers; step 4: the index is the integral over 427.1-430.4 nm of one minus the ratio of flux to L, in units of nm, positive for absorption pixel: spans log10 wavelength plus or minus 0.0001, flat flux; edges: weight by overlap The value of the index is -0.11 nm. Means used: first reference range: 11.3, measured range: 10.1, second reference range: 8.78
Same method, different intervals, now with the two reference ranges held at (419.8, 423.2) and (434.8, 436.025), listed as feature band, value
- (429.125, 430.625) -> 0.27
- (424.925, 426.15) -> -0.01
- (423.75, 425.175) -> 0.07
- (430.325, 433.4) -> 0.26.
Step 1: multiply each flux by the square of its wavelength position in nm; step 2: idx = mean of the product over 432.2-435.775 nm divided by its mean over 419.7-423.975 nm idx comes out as 1.01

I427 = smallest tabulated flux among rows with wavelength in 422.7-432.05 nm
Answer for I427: 7.42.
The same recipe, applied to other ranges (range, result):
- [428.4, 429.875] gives 9.79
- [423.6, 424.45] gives 10.2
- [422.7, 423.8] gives 10.3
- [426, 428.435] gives 9.81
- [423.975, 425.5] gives 9.72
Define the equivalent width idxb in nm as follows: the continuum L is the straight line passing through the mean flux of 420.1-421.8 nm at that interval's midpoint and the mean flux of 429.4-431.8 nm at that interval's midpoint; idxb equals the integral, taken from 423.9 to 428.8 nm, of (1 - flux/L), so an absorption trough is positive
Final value -0.37 nm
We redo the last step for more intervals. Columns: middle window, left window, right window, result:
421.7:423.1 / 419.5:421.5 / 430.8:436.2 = 0.09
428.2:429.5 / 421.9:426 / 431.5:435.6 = 0.05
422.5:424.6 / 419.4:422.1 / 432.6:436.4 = 0.16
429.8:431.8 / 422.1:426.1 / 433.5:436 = 0.30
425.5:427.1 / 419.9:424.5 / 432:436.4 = -0.04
